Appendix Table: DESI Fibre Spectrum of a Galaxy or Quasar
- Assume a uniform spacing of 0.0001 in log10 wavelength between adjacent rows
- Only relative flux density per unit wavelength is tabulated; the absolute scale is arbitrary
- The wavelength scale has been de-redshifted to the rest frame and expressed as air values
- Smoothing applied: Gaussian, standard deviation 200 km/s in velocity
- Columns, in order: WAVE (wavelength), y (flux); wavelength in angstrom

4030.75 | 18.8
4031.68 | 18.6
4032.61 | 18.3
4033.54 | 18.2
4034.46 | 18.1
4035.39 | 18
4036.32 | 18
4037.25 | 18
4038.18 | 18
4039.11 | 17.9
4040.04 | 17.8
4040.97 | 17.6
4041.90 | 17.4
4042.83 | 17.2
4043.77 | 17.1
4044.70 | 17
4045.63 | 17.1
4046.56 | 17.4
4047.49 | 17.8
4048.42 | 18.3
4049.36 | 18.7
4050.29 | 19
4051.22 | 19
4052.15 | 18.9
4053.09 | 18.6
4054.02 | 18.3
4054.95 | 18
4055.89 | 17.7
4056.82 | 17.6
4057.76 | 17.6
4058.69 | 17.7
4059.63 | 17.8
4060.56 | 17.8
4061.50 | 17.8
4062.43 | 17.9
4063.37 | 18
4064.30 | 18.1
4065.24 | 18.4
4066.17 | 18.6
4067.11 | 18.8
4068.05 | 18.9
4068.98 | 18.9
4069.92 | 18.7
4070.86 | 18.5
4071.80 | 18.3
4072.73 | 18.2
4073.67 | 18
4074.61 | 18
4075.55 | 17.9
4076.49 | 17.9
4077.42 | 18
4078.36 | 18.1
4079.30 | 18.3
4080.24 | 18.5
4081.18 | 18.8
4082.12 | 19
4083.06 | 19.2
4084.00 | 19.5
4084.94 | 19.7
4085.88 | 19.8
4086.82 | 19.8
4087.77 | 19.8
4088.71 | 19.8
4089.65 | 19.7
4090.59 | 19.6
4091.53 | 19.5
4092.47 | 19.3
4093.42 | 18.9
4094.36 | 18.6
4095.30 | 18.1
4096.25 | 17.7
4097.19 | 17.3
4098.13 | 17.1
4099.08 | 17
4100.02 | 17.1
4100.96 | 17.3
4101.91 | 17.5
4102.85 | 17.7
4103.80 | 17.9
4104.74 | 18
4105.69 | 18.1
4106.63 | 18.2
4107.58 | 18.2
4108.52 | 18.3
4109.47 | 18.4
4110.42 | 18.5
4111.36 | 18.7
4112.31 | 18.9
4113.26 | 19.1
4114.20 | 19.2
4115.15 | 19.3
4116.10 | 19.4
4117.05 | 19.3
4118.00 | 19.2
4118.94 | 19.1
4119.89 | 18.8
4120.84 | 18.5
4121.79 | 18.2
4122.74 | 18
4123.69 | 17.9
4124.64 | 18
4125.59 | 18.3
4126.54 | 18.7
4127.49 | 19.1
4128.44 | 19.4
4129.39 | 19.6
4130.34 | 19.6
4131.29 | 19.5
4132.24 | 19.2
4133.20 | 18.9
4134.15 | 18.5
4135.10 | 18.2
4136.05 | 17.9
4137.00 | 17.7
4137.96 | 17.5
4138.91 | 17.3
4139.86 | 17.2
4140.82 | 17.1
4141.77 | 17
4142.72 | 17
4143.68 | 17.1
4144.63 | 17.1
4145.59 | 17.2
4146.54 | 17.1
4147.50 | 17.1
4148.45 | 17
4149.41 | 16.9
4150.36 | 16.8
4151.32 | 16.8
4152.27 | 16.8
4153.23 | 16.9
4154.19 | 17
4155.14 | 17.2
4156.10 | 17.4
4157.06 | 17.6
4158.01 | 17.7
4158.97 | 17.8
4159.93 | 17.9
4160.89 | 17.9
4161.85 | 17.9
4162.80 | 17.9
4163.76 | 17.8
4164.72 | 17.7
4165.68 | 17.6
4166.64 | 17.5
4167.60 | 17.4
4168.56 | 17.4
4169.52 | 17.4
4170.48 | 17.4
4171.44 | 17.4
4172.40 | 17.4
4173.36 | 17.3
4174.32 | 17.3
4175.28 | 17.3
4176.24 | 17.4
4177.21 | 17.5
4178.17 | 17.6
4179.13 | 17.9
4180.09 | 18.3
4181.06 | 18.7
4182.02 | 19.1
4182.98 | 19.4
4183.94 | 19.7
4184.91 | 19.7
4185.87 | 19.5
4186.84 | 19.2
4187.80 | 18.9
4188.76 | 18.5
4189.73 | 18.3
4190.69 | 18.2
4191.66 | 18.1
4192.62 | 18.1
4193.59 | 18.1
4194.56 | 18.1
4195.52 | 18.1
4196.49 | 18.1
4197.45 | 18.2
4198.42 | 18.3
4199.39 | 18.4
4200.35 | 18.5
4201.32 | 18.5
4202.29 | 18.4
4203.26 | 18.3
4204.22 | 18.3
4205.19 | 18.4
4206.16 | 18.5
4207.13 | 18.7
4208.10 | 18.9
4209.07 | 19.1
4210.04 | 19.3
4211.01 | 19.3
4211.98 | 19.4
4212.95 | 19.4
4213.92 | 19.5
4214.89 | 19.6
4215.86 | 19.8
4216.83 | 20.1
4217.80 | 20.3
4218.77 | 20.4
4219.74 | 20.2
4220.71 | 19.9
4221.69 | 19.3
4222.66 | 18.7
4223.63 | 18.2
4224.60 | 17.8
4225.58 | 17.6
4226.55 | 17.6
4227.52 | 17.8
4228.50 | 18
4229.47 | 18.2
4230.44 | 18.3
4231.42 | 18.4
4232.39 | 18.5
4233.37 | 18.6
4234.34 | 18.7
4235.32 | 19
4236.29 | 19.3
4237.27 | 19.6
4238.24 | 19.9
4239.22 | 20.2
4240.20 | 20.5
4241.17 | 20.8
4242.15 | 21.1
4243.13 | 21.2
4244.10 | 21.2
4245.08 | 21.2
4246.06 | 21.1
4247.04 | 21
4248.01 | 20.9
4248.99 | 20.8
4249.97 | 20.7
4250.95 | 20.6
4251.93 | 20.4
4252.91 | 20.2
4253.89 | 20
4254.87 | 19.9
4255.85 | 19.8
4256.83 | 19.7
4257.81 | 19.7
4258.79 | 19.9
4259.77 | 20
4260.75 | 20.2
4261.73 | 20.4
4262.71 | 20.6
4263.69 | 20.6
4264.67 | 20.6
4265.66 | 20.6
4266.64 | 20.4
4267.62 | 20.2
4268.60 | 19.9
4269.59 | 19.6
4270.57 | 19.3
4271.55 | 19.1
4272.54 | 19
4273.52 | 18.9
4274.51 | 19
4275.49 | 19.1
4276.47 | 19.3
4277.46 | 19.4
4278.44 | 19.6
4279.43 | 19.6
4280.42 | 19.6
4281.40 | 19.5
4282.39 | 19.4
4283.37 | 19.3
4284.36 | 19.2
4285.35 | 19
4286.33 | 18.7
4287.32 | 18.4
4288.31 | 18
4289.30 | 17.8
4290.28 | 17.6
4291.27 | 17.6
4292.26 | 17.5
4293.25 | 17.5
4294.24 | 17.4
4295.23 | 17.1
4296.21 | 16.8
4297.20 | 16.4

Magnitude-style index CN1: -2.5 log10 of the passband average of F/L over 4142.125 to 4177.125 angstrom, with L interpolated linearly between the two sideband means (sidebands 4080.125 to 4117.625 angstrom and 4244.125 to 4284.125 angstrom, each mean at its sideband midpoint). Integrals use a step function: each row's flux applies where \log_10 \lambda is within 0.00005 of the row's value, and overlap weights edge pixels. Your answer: 0.11 mag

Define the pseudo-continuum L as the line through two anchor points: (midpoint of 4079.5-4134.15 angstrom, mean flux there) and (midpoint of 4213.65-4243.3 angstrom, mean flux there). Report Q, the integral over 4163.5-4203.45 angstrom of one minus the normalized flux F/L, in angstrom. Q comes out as 1.9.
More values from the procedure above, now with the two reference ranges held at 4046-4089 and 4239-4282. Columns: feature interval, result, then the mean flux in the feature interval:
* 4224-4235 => 0.9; 18.1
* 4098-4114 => 0.6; 18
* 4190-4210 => 1.2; 18.4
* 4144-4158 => 1.5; 17.1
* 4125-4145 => 0.9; 18.2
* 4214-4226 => 0.3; 19.3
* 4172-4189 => 0.9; 18.4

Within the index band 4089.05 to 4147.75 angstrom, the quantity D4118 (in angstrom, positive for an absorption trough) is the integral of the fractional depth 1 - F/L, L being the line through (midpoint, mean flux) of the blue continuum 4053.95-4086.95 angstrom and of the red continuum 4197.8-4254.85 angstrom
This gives 1.3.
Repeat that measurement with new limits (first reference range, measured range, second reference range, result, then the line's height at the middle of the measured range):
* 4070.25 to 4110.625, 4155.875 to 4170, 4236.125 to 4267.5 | 1.2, 19.3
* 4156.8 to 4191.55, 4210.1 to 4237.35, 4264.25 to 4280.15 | -0.2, 18.8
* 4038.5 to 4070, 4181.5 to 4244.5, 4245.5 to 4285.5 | 1.4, 19.4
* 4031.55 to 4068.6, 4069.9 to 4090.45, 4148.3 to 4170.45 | -1.1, 17.9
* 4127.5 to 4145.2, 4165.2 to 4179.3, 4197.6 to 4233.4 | 0.8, 18.4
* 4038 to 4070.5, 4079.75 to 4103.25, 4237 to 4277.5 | -0.3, 18.4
